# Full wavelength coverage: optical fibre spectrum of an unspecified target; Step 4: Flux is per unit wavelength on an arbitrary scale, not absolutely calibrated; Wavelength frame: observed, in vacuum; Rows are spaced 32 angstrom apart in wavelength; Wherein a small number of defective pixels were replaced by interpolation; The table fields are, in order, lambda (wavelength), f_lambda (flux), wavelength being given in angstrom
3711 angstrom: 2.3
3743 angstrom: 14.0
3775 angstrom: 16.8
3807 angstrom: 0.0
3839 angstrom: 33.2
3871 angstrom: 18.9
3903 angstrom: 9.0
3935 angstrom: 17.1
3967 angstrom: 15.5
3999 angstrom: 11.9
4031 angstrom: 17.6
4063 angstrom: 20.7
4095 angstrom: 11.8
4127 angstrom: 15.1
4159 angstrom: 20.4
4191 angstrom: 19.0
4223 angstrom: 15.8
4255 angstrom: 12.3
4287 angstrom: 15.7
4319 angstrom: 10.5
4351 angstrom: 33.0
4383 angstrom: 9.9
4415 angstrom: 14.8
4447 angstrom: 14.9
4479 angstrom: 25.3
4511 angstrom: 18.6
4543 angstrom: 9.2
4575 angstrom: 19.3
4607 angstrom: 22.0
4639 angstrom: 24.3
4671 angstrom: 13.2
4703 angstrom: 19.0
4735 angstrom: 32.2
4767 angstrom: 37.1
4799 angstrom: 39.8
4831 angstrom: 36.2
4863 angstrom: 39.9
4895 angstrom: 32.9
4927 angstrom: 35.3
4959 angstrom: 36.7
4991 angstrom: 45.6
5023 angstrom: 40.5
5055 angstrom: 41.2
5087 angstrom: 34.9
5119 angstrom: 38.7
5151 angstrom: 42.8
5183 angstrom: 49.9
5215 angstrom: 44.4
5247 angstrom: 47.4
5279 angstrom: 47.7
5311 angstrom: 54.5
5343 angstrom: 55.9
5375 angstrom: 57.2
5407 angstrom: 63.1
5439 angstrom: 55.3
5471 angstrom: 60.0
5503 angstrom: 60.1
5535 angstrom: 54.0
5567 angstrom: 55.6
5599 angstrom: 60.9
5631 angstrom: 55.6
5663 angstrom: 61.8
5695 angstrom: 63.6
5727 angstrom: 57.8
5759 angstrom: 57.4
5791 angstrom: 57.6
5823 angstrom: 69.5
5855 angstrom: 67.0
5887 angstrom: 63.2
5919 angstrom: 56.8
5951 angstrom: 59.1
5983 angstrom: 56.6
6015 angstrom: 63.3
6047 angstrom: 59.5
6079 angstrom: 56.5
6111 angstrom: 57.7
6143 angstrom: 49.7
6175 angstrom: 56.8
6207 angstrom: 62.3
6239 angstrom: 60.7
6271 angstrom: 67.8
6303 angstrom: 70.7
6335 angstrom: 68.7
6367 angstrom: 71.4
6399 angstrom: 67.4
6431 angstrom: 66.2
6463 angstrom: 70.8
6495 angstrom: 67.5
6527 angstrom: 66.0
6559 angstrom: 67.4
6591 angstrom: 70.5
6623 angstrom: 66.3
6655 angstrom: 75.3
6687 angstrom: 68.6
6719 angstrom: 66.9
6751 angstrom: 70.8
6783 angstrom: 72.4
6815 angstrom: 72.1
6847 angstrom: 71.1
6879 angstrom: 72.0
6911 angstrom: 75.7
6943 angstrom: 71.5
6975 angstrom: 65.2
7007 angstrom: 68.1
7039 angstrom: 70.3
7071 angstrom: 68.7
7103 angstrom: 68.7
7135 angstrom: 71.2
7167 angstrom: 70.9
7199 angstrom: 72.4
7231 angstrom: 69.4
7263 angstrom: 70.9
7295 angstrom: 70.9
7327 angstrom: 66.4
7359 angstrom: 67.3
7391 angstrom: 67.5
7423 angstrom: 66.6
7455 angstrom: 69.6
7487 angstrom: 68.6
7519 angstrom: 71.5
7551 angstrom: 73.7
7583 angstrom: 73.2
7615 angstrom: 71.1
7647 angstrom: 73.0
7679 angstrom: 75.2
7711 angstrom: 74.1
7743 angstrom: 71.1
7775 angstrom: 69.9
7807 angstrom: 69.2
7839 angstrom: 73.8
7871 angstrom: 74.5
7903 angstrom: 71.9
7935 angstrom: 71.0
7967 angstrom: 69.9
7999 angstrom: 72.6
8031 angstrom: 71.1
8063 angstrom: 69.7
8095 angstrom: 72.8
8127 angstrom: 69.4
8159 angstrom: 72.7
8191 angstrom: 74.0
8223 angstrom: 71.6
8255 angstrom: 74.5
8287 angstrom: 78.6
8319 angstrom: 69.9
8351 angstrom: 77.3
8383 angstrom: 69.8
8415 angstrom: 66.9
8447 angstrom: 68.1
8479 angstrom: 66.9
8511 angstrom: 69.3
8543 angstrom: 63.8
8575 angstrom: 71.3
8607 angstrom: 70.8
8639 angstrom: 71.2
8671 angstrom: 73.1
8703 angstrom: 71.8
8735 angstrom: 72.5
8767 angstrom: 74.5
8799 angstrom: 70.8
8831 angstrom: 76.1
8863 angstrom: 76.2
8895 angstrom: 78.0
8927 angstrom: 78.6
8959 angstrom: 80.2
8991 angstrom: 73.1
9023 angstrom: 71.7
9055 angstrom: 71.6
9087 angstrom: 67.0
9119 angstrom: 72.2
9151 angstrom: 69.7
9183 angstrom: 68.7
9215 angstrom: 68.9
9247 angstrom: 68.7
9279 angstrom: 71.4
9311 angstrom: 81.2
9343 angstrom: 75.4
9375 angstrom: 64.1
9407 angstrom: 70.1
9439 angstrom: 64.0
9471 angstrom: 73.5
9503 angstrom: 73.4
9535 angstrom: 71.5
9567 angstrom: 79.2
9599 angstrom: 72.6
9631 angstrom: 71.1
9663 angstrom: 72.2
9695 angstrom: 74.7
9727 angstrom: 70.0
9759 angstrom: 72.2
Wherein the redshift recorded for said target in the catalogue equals 0.19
